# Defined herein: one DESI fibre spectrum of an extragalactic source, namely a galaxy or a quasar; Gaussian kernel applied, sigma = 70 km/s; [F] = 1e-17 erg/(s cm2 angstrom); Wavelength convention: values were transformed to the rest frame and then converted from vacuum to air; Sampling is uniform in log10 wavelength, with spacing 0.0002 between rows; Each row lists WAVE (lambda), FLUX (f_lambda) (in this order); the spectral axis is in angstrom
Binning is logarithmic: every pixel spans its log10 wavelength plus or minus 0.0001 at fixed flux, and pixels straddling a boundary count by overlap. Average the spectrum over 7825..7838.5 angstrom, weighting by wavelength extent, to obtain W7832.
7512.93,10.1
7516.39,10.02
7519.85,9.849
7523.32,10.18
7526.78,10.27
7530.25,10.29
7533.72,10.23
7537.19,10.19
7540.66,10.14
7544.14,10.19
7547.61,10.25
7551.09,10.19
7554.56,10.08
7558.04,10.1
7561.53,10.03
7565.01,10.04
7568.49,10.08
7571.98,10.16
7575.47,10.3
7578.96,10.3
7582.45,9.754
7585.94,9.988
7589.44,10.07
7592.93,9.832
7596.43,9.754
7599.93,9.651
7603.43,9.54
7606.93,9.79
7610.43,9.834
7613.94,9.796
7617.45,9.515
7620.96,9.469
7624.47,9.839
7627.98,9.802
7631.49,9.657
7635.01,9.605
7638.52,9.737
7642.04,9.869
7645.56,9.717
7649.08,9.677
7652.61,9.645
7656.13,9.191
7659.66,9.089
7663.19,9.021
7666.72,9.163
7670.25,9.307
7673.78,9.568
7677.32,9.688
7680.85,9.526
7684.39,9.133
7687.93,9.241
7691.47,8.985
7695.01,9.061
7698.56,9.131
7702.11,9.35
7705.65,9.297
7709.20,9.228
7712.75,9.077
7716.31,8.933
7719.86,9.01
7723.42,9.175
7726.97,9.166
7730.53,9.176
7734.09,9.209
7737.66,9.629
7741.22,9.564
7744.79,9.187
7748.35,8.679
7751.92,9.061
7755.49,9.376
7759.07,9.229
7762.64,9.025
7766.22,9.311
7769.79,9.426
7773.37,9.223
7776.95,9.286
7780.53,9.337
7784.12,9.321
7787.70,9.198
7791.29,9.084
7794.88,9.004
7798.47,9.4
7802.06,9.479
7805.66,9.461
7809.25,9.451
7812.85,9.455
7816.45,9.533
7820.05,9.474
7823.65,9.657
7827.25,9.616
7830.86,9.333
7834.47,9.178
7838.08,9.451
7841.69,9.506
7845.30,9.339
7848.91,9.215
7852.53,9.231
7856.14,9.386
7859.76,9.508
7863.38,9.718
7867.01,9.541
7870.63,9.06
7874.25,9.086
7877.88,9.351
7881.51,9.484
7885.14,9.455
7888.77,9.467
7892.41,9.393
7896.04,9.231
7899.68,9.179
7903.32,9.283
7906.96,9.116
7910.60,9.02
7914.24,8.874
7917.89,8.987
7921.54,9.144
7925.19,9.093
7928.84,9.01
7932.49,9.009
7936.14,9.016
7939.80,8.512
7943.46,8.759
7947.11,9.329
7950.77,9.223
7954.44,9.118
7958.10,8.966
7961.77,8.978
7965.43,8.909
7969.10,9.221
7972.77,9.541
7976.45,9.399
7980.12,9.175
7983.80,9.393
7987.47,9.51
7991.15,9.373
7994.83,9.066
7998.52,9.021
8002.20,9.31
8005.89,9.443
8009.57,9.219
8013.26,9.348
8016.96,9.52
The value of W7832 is 9.39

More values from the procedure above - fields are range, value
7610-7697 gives 9.48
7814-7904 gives 9.39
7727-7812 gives 9.27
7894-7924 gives 9.11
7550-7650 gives 9.87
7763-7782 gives 9.3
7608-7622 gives 9.67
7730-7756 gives 9.23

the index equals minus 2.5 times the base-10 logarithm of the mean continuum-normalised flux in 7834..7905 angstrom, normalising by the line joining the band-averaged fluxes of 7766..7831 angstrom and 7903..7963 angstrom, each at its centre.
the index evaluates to -0.02 mag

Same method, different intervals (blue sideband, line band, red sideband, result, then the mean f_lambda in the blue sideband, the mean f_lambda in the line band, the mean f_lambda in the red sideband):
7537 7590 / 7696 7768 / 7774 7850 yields 0.049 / 10.1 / 9.19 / 9.37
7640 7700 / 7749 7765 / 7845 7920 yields 0.022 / 9.36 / 9.14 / 9.28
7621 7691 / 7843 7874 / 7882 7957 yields -0.019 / 9.49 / 9.36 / 9.12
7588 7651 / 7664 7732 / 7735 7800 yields 0.029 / 9.73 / 9.22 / 9.24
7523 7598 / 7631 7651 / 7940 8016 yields 0.025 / 10.1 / 9.71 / 9.2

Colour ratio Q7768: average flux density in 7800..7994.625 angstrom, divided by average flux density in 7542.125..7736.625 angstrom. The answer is 1.0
